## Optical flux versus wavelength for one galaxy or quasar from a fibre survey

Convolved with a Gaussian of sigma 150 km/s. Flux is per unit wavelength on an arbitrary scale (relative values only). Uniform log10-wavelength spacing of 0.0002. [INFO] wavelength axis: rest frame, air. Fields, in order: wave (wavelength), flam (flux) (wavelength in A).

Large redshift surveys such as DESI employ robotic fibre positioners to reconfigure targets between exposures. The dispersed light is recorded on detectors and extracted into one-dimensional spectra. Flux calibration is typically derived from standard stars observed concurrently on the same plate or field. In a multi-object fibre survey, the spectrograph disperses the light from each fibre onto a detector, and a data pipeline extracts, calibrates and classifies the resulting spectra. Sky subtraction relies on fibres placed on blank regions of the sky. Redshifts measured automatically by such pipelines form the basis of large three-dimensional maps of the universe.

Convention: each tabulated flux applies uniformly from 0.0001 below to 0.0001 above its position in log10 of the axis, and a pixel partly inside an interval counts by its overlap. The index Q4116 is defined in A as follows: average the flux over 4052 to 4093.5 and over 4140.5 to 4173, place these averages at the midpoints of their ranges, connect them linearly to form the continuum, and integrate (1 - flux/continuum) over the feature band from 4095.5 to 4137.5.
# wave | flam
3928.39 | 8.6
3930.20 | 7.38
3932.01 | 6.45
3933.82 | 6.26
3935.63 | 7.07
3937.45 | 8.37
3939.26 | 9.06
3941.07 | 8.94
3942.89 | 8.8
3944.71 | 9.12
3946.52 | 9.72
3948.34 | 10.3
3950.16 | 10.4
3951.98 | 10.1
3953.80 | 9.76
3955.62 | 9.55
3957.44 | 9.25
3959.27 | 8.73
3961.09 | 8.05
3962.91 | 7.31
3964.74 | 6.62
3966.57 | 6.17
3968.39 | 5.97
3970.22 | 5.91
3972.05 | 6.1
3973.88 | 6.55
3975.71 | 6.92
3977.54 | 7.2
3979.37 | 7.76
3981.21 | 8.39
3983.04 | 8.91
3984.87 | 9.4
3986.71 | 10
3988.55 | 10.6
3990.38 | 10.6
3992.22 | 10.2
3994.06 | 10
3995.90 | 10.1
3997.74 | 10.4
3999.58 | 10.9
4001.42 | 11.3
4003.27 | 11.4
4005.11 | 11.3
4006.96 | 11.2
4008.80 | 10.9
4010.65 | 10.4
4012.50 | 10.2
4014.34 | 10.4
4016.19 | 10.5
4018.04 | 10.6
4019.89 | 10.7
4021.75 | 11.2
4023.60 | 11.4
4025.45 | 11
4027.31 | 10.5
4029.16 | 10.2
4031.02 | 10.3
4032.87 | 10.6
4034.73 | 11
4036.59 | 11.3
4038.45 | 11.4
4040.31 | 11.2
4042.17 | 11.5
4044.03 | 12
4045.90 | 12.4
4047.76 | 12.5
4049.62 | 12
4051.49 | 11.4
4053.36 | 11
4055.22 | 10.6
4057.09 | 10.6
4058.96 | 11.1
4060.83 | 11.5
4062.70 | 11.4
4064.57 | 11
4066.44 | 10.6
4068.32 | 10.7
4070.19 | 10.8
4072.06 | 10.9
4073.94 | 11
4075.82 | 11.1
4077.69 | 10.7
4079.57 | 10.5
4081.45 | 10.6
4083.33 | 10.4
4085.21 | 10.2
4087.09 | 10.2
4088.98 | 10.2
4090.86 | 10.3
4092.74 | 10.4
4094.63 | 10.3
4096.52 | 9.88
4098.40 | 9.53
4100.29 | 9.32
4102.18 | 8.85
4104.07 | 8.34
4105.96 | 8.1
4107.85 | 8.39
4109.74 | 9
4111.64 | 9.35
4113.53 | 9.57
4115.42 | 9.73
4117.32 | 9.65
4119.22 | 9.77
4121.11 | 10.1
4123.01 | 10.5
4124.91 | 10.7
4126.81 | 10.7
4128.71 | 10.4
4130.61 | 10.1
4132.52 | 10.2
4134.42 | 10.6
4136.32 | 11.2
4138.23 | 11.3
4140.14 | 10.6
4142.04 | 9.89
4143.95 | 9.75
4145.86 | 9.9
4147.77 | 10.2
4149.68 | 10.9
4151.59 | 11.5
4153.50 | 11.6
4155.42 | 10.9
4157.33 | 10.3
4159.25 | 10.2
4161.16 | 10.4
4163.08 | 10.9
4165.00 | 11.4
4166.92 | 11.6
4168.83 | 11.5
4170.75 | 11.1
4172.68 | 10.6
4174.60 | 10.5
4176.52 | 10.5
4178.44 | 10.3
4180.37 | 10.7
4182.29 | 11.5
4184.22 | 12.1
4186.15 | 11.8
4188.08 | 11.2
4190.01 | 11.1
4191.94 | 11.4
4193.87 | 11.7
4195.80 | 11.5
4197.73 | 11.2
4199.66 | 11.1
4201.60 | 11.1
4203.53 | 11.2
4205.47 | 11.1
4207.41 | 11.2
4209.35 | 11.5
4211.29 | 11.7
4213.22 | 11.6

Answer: 3.9 A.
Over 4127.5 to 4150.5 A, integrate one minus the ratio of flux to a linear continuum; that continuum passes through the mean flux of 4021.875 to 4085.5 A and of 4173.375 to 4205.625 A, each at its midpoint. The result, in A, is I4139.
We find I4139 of 1.5 A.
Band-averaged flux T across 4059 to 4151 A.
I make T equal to 10.2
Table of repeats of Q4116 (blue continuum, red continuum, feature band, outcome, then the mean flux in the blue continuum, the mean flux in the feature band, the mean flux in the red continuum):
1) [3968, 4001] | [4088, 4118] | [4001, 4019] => -3.9 A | 8.75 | 10.8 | 9.43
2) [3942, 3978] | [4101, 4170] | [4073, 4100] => -2.0 A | 8.13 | 10.4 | 10.2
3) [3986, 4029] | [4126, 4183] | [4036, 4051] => -1.5 A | 10.7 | 11.8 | 10.7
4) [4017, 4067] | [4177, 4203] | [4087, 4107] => 2.9 A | 11.2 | 9.55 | 11.3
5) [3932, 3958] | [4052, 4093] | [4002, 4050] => -4.7 A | 8.96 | 11.1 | 10.7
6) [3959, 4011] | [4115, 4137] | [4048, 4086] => -4.7 A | 8.93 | 10.9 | 10.3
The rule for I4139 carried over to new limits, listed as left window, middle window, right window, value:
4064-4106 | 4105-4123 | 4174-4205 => 1.9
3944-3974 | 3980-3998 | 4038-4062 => -0.9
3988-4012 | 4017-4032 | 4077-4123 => -0.4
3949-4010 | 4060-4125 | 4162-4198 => 0.9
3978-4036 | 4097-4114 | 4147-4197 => 2.9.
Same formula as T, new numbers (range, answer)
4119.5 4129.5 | 10.4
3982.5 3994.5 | 9.99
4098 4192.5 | 10.4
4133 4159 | 10.6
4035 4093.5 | 11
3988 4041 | 10.8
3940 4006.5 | 8.98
